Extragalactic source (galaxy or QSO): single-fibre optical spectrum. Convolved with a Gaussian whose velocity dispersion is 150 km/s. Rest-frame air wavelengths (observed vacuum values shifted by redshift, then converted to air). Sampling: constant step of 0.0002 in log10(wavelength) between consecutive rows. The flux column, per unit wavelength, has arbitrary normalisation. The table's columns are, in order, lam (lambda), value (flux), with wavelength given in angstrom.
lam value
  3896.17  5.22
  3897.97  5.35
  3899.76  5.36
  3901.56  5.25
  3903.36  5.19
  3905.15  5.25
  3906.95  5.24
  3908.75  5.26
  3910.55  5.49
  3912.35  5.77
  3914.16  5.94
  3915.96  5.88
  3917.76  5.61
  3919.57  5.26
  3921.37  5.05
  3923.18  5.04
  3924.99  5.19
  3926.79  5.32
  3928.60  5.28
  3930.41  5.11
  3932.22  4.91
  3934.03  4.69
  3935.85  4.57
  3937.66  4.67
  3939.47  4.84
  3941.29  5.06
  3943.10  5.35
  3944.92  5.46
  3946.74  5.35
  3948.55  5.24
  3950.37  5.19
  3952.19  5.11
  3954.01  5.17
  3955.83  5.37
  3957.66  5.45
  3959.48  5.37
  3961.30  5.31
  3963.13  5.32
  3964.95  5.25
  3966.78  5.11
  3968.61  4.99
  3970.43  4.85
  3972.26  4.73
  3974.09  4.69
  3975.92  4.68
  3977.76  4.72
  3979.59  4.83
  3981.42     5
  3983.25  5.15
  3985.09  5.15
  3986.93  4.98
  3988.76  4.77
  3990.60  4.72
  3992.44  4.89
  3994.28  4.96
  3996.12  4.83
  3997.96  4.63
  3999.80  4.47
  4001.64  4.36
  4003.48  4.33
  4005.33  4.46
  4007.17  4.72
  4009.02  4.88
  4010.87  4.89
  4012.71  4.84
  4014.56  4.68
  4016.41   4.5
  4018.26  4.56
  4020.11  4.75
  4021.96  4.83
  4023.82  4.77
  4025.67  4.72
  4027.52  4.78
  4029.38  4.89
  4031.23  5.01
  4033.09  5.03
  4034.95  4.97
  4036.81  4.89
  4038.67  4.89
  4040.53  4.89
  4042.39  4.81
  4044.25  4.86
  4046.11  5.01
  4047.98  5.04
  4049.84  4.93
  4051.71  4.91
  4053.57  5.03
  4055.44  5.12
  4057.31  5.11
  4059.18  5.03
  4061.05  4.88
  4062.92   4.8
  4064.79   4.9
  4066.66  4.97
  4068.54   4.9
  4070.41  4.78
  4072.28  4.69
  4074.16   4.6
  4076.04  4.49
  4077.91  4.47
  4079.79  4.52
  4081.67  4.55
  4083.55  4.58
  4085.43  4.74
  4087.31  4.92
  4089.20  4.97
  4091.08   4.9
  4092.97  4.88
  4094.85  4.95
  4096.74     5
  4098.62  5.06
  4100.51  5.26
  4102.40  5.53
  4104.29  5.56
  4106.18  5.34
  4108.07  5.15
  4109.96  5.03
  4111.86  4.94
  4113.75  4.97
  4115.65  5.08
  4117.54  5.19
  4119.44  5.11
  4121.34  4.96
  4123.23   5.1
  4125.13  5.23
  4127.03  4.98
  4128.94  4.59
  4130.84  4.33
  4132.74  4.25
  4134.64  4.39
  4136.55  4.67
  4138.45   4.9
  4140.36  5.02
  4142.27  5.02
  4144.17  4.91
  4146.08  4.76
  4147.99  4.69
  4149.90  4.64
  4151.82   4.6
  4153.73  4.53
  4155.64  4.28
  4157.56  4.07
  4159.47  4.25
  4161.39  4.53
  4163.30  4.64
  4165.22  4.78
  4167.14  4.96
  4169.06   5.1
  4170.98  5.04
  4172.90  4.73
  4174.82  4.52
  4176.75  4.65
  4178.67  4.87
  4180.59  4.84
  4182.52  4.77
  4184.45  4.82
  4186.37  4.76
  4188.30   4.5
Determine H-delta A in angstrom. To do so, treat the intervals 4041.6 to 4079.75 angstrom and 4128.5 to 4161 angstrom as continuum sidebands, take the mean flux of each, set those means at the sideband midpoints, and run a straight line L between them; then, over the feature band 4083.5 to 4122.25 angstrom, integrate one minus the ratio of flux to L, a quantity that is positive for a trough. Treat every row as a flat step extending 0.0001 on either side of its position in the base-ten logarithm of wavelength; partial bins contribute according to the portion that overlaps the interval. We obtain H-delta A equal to -2.84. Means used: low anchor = 4.86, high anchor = 4.58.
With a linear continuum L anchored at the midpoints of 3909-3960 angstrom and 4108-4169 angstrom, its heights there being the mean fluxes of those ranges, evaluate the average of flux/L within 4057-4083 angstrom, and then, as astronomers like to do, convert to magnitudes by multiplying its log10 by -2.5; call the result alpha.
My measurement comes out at 0.04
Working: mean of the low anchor 5.24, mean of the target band 4.75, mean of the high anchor 4.77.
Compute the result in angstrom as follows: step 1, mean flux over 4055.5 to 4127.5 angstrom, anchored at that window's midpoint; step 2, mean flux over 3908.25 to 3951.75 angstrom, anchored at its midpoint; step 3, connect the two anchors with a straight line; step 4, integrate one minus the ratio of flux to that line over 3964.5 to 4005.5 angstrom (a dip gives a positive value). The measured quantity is 2.6 angstrom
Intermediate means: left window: 5.23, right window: 4.95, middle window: 4.81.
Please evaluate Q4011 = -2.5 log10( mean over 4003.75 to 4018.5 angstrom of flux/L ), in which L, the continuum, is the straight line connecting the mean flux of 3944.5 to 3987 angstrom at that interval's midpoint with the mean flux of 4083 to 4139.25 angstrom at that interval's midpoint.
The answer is 0.08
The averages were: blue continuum 5.1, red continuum 4.95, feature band 4.68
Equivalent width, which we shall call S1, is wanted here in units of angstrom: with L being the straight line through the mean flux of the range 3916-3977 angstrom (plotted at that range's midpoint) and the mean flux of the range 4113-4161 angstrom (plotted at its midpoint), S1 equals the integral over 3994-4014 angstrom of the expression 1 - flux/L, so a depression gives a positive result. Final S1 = 1.4 angstrom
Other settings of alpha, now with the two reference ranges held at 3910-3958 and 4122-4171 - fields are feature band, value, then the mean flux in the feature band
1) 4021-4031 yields 0.041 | 4.81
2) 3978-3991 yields 0.035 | 4.94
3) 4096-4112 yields -0.091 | 5.22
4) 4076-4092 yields 0.036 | 4.69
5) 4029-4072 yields 0.000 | 4.94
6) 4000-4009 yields 0.124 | 4.51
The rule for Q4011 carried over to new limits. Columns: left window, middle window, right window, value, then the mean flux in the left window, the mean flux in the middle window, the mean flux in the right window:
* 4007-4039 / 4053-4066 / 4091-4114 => 0.00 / 4.81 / 4.98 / 5.13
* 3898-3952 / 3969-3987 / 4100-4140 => 0.06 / 5.24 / 4.88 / 4.98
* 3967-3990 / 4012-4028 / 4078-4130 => 0.05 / 4.88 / 4.71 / 4.99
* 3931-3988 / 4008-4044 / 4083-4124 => 0.05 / 5.05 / 4.82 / 5.06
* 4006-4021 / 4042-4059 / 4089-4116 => -0.02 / 4.72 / 4.99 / 5.11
